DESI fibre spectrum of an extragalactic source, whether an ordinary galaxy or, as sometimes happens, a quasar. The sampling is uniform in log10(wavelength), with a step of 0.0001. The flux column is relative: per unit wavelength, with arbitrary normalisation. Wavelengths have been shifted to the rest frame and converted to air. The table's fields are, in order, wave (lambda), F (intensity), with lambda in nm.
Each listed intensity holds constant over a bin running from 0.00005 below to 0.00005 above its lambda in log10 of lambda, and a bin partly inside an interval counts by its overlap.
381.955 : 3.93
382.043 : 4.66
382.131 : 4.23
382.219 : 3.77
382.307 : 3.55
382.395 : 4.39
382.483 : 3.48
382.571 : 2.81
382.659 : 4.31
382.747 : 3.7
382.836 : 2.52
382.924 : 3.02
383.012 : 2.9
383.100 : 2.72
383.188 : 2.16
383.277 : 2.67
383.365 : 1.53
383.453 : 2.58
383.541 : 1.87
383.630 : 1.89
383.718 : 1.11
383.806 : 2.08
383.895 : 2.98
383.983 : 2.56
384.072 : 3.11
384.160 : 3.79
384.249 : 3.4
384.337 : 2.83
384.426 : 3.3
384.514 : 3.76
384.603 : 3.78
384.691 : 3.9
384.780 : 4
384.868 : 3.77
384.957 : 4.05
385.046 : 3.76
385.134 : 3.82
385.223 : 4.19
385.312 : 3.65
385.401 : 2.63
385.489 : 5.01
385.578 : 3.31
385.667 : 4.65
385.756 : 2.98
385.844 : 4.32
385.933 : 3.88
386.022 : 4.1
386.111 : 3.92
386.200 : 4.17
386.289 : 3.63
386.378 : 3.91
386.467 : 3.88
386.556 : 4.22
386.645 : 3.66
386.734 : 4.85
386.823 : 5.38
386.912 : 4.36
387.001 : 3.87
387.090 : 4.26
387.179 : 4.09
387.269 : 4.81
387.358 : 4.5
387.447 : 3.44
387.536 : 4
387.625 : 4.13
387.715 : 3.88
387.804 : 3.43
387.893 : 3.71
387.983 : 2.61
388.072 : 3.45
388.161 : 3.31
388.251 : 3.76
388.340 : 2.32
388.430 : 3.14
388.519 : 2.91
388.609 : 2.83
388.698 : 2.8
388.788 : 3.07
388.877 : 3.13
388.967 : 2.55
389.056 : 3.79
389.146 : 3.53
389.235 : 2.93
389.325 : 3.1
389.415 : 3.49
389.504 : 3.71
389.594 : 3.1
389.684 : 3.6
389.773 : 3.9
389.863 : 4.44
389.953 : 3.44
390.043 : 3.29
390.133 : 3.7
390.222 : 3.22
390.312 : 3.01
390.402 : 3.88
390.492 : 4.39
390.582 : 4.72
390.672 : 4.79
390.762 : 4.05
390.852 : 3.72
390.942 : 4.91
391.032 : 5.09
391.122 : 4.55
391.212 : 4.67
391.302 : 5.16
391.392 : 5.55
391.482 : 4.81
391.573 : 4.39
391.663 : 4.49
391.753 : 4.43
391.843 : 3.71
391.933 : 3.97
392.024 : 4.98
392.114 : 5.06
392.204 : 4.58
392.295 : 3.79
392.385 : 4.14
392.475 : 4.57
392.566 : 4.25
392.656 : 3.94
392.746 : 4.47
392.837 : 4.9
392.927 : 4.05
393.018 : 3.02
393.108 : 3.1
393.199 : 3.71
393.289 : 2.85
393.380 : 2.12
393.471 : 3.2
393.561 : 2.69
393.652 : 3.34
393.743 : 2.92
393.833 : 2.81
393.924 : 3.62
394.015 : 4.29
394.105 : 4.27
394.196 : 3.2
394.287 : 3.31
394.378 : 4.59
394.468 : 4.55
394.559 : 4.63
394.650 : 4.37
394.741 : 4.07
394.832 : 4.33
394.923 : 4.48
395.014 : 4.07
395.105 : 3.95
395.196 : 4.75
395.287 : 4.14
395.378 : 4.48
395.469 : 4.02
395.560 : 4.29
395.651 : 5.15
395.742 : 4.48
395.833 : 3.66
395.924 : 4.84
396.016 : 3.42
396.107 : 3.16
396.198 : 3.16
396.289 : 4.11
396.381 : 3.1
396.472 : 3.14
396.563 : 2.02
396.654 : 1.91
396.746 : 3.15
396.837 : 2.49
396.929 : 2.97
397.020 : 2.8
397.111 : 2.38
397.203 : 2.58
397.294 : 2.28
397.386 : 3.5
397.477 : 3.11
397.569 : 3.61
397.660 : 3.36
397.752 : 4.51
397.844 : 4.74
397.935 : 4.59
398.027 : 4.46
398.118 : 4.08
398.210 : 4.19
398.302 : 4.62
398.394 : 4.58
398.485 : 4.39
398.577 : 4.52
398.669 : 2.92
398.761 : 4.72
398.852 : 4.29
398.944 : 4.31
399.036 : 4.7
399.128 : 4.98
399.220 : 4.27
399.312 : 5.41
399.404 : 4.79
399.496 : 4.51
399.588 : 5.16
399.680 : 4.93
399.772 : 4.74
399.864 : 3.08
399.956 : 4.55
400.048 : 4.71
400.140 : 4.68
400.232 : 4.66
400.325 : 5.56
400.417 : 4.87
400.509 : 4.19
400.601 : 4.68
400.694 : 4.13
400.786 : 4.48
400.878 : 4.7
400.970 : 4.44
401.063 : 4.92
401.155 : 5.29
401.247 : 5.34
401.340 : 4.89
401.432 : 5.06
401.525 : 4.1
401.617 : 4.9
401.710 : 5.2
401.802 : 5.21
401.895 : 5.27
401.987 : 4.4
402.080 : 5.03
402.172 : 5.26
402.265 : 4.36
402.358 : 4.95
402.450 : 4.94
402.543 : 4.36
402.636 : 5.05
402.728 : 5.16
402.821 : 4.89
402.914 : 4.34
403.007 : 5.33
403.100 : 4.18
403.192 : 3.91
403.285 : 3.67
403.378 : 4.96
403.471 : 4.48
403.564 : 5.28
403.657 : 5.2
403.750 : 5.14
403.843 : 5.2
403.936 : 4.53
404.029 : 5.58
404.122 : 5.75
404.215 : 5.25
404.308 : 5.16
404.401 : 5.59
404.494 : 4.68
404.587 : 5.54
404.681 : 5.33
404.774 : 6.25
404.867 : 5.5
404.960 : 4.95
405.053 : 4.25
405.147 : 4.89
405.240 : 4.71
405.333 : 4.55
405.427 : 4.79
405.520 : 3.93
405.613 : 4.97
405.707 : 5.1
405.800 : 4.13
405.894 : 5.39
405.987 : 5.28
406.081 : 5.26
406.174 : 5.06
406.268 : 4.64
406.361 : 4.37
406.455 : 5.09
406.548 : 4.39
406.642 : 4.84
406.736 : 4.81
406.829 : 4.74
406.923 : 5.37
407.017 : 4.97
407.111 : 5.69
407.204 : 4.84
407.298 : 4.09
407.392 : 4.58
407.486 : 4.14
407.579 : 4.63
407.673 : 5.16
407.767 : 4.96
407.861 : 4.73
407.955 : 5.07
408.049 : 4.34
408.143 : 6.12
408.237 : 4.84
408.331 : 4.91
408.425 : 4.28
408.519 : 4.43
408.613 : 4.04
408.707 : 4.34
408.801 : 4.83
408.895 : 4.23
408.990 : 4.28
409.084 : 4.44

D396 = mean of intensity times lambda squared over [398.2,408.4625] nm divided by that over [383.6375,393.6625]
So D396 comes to 1.4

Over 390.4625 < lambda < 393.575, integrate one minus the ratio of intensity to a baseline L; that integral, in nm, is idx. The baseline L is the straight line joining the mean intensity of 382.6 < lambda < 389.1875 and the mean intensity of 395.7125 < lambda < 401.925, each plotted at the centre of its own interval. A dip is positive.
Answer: -0.351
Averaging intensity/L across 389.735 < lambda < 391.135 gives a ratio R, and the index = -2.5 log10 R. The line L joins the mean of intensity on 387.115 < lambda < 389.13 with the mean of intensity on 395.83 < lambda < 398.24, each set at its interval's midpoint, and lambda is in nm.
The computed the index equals -0.18 mag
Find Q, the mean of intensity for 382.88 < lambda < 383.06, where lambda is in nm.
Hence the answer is 2.96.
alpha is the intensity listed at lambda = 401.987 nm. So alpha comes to 4.4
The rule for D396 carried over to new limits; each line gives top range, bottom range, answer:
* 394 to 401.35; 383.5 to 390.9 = 1.21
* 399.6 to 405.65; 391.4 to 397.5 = 1.34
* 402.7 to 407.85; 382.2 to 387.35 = 1.54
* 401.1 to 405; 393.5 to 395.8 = 1.29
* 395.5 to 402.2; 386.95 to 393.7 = 1.15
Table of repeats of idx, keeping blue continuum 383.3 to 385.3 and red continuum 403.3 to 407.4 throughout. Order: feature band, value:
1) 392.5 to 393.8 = 0.13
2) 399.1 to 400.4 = -0.07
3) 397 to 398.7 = 0.21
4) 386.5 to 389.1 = -0.20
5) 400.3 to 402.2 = -0.10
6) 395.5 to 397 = 0.26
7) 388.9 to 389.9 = 0.03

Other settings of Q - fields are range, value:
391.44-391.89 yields 4.36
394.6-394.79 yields 4.22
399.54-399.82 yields 4.93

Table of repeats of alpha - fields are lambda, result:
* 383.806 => 2.08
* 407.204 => 4.84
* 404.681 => 5.33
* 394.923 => 4.48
